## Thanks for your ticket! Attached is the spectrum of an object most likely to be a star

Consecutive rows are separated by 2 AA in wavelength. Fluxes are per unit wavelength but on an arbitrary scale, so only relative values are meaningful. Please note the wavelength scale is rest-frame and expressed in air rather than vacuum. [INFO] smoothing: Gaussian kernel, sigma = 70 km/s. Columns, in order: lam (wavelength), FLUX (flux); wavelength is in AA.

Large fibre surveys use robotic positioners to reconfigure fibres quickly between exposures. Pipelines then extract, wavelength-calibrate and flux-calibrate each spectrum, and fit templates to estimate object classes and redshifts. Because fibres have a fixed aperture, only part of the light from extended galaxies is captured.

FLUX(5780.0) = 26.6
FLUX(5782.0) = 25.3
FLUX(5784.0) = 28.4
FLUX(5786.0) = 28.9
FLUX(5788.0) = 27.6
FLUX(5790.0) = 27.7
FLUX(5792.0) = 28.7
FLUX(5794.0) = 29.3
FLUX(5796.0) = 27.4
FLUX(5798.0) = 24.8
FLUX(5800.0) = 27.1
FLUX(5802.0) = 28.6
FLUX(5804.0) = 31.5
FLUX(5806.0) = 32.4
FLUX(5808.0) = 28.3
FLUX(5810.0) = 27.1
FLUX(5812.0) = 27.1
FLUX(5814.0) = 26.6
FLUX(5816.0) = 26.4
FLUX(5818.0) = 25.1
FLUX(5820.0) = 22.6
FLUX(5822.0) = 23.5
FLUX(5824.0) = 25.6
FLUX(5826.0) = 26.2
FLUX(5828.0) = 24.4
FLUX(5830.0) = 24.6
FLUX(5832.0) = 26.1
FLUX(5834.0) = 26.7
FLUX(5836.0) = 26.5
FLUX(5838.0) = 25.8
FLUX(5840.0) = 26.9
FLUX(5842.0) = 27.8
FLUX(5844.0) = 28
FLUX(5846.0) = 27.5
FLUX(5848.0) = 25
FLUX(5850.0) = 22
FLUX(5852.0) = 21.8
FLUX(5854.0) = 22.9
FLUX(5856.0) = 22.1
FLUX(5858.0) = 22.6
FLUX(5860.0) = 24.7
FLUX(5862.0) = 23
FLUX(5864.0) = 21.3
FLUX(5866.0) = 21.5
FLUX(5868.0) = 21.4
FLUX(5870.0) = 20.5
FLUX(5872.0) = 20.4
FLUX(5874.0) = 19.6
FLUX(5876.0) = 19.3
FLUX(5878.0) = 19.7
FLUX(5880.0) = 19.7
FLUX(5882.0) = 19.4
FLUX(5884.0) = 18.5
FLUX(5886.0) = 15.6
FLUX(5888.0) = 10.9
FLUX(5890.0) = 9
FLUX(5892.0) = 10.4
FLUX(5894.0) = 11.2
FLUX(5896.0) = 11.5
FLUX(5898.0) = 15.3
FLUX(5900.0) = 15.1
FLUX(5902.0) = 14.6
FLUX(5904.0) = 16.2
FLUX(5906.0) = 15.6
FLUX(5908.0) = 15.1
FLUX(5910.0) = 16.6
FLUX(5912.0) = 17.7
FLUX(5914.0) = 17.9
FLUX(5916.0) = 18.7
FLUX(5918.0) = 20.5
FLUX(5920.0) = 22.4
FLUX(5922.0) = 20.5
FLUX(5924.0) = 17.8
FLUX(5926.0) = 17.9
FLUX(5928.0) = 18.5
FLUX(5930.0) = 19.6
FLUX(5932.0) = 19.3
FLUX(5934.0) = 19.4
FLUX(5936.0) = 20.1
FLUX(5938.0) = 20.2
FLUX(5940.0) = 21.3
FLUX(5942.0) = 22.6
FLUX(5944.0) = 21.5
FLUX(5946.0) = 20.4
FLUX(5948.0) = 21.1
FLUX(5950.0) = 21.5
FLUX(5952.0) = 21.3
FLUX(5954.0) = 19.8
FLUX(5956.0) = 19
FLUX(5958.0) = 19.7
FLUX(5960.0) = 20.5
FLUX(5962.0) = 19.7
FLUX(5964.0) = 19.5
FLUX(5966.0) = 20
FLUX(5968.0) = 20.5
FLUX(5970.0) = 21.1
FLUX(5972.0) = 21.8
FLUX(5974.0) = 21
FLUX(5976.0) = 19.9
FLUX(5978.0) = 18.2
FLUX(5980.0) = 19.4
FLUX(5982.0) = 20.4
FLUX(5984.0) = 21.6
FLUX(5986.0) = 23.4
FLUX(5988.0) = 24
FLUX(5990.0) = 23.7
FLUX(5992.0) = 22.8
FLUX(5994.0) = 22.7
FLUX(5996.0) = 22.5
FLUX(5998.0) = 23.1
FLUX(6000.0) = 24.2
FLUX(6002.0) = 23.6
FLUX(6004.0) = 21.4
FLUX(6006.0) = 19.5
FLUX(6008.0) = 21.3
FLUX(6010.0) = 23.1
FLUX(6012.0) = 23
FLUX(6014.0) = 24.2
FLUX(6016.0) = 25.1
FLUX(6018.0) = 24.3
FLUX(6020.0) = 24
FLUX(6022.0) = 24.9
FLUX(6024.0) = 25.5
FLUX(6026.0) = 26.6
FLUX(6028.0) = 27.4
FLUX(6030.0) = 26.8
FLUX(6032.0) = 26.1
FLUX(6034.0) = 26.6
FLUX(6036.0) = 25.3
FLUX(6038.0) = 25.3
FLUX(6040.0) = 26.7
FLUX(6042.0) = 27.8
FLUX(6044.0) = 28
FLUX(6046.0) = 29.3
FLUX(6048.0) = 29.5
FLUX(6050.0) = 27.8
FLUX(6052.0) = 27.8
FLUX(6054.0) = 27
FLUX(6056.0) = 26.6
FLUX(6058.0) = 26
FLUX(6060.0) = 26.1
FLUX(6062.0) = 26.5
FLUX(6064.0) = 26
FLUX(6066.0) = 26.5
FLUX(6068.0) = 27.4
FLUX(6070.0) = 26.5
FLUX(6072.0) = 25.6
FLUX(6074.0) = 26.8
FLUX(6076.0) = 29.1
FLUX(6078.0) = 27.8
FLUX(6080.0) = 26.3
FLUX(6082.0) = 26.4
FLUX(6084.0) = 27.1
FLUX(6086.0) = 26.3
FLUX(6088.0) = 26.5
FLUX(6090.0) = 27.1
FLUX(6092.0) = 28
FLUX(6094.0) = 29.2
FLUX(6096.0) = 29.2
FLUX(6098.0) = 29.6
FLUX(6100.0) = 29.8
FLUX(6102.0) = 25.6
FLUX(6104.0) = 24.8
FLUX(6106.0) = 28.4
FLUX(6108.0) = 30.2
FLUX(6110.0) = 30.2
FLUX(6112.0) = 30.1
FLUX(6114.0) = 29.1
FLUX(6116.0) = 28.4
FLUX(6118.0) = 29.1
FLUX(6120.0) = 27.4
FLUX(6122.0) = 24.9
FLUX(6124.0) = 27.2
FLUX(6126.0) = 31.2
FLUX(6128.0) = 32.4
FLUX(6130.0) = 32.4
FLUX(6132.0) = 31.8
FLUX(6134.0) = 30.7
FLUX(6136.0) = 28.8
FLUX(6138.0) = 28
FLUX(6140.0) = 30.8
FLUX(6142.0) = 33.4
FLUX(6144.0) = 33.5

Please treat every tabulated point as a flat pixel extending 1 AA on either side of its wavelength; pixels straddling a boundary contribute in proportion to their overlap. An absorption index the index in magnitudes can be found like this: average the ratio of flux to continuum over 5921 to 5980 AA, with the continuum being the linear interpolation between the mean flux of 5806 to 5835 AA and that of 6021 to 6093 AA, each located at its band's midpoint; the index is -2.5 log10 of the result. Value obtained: 0.30 mag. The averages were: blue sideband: 26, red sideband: 26.9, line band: 20.1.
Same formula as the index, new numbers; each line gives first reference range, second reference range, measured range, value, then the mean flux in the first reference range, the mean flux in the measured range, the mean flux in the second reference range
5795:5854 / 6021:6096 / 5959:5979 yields 0.301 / 26.3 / 20.2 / 27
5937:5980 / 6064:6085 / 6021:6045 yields -0.077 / 20.5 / 26.4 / 26.9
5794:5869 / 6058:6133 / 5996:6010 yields 0.214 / 25.5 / 22.3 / 28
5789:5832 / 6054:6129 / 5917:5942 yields 0.340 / 26.9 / 19.9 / 27.7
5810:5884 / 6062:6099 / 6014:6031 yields 0.038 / 23.7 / 25.5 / 27.3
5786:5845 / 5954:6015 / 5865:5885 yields 0.243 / 26.9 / 20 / 21.5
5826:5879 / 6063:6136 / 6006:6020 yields 0.146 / 23.6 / 23.2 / 28.2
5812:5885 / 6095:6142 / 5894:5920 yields 0.457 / 23.5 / 16.3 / 29.2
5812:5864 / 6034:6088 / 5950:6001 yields 0.230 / 24.9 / 21.2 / 27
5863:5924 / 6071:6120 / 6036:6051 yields -0.100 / 17.2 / 27.6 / 27.9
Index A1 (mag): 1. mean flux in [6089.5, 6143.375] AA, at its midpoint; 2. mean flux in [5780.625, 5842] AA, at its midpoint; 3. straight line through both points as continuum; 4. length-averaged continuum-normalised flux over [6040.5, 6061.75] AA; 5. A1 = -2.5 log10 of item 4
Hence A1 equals 0.05 mag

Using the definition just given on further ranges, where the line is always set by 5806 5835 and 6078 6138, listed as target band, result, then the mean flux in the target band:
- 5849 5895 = 0.356 mag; 19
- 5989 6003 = 0.185 mag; 23.2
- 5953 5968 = 0.346 mag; 19.8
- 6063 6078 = 0.051 mag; 26.9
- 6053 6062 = 0.066 mag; 26.4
